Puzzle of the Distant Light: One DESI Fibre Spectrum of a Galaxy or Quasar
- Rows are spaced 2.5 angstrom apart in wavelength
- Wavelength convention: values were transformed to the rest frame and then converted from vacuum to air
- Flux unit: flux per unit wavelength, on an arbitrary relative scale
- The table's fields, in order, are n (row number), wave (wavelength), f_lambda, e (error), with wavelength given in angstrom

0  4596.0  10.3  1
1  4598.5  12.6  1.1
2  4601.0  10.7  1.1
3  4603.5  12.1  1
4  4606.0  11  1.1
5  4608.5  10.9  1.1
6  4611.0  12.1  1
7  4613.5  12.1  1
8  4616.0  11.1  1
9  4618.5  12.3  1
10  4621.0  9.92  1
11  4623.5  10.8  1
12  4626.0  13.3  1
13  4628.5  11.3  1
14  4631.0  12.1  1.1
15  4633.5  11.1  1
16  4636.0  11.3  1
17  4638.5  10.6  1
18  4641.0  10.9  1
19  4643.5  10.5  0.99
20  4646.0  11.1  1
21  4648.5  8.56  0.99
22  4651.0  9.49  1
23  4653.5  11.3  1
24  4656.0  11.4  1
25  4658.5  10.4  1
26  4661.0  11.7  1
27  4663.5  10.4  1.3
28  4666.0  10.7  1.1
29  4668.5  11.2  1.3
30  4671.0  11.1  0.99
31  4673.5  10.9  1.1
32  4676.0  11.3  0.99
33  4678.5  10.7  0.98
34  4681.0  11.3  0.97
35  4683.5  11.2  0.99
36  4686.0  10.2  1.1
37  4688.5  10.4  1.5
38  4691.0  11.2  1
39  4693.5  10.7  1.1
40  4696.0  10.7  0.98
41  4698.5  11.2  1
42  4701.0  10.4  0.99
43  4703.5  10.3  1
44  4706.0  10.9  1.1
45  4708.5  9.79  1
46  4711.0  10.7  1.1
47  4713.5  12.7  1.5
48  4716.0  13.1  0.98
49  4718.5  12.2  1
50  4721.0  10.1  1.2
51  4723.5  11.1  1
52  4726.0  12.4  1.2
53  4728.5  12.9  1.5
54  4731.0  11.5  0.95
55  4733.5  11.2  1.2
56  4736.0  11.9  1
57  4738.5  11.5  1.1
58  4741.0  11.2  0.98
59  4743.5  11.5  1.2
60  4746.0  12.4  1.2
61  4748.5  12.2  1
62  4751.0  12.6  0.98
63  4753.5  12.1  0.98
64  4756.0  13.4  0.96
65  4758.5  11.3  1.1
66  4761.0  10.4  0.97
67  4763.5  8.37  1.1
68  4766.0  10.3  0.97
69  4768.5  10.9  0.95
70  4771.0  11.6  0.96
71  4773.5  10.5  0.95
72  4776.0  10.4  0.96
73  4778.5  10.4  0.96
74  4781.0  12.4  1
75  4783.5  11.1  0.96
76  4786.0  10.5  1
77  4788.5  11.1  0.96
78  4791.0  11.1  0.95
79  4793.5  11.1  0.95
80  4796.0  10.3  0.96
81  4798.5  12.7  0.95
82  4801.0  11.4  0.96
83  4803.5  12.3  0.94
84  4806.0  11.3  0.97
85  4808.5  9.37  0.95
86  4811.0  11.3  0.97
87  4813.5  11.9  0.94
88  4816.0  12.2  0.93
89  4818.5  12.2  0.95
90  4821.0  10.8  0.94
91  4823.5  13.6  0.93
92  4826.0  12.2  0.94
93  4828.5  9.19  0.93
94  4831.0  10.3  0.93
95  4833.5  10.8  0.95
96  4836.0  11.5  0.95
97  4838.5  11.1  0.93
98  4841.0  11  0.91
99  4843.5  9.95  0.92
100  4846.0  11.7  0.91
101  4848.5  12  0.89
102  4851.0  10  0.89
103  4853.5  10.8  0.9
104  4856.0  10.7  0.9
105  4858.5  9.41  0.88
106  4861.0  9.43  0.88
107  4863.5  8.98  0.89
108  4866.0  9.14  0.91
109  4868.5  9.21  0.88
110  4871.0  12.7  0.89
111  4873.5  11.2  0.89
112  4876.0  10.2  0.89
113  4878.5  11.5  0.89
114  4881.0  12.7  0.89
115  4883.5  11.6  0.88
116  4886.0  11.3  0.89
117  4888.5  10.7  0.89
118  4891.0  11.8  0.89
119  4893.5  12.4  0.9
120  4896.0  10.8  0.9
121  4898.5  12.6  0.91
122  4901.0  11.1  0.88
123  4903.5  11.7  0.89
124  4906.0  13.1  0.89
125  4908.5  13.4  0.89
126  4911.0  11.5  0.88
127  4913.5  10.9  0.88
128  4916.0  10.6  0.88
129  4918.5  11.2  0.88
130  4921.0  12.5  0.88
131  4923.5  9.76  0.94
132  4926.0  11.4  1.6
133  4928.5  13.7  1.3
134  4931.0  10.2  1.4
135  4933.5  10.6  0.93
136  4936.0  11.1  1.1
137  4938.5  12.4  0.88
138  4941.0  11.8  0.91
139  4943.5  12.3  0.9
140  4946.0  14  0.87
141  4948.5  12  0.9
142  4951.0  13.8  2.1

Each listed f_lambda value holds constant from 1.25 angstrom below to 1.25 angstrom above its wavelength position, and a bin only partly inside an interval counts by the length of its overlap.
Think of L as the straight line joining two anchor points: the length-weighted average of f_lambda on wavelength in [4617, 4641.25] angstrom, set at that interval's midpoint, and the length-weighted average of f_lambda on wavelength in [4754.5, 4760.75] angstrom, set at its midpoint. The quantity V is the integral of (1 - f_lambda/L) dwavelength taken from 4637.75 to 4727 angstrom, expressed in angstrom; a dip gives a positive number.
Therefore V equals 5.7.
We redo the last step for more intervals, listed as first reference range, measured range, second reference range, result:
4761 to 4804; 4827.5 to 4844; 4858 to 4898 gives 0.46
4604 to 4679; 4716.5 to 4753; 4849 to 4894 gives -2.86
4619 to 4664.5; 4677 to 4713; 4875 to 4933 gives 1.04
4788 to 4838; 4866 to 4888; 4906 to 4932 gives 0.65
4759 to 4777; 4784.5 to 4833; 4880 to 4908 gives -1.98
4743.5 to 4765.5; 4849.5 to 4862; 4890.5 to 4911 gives 1.89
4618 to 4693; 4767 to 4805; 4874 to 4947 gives 0.45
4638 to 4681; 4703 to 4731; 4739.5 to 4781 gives -1.18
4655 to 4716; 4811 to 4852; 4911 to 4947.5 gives 0.18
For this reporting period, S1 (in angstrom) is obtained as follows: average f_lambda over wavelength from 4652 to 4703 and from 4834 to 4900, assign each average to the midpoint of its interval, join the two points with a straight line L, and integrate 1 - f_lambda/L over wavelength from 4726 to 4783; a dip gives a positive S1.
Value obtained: -2.7 angstrom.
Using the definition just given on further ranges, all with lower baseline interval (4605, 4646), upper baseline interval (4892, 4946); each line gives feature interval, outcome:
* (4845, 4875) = 3.1 angstrom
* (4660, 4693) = 1.3 angstrom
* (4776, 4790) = 0.6 angstrom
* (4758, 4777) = 1.8 angstrom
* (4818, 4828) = -0.3 angstrom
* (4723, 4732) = -0.5 angstrom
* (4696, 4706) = 0.7 angstrom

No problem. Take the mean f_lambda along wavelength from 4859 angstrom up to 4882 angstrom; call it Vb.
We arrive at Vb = 10.5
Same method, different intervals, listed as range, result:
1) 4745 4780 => 11.2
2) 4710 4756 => 11.9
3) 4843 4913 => 11.1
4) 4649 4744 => 11.1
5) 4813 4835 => 11.5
